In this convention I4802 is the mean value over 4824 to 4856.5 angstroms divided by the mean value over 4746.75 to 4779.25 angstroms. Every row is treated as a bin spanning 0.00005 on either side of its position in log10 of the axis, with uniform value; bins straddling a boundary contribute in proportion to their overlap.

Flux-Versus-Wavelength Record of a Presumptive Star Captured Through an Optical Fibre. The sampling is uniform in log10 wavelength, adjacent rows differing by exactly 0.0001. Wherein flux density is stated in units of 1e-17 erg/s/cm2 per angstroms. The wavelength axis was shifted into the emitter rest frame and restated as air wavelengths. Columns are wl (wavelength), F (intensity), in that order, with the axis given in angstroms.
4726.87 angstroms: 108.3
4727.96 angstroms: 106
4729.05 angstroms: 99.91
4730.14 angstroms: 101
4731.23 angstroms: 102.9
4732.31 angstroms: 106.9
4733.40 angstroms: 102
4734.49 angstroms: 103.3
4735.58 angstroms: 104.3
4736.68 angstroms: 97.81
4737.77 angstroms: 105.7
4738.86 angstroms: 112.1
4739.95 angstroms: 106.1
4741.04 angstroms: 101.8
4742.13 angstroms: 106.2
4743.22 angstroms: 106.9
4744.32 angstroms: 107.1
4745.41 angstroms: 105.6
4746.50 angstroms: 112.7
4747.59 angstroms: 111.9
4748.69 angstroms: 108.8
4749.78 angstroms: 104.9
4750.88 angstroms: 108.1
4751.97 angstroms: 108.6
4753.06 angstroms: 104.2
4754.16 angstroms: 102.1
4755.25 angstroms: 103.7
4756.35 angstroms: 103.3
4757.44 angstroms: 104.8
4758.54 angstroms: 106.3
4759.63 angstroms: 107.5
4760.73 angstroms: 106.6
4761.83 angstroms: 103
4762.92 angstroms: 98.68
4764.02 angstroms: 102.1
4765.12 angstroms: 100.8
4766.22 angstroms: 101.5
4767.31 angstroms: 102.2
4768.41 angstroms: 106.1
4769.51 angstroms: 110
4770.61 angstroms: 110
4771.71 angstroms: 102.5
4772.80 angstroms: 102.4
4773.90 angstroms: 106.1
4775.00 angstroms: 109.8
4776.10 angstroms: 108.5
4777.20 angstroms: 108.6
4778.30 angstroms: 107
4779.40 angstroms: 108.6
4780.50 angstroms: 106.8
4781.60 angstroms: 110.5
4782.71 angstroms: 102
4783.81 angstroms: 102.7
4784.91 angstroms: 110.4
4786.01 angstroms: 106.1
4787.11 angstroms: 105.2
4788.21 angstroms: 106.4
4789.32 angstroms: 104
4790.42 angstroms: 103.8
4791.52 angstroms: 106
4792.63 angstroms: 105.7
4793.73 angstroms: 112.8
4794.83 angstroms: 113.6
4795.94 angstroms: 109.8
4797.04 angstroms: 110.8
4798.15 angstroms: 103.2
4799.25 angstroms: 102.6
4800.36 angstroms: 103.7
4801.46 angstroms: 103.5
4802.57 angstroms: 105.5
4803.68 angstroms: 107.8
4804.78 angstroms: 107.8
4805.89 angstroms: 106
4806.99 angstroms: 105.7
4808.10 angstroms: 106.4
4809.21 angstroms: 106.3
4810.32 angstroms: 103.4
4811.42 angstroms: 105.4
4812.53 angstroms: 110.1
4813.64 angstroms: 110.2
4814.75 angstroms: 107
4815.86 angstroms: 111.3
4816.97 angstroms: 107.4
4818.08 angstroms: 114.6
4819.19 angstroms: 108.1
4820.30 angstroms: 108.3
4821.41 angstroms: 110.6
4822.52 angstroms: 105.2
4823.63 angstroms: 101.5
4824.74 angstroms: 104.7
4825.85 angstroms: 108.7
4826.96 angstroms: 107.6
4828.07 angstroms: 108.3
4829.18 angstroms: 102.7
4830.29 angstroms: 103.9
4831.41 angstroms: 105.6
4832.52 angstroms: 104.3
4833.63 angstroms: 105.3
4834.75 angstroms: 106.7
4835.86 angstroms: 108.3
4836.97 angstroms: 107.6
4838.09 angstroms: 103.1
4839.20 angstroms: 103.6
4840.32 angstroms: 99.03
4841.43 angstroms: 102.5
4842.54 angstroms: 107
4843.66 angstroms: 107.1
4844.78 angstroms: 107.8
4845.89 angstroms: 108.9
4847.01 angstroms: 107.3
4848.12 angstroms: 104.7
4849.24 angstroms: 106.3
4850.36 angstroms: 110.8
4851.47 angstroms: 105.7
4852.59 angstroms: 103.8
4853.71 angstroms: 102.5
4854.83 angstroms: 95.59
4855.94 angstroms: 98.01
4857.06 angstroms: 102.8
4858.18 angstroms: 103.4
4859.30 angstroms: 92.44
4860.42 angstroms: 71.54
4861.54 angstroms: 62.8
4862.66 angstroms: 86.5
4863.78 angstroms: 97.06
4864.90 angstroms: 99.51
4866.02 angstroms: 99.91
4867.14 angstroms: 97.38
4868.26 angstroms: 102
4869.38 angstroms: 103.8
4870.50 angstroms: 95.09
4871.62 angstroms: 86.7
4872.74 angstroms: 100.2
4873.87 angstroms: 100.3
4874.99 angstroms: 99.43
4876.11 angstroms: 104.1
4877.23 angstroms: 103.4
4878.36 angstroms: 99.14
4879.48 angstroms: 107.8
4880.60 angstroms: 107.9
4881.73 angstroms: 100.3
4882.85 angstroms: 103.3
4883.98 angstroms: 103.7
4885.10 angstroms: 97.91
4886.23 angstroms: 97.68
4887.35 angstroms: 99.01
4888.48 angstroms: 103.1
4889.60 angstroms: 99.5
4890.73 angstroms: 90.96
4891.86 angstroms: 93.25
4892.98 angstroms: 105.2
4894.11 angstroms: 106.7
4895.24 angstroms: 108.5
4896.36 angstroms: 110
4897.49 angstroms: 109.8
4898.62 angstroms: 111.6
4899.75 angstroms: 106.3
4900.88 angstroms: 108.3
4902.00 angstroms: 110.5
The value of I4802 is 1.0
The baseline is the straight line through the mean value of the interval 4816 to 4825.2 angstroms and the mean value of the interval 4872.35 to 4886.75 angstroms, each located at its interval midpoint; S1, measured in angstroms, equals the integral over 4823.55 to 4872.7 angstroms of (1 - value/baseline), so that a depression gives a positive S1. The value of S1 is 1.9 angstroms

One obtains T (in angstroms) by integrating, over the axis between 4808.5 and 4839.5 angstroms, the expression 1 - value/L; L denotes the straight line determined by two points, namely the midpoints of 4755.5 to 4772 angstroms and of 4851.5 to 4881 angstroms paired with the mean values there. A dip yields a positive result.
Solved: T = -2.1 angstroms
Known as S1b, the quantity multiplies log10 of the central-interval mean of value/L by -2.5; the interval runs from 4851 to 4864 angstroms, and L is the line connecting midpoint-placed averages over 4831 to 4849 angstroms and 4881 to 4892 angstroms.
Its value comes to 0.11 mag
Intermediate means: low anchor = 106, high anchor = 99.1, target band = 93.3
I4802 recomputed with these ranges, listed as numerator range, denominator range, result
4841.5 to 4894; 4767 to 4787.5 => 0.93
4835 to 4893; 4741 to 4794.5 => 0.94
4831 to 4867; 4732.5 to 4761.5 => 0.95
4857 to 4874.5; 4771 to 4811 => 0.88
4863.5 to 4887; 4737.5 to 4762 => 0.94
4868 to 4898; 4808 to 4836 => 0.95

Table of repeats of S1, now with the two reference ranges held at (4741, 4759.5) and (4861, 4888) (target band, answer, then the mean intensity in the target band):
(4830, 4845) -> -0.66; 105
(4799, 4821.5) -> -1.05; 107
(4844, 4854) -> -0.67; 107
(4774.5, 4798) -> -0.78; 107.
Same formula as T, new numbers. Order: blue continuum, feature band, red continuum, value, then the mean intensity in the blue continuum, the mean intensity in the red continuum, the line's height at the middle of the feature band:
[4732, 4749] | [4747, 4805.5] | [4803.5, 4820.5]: 0.52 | 106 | 108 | 107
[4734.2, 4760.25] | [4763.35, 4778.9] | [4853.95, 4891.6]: -0.17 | 106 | 97.4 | 104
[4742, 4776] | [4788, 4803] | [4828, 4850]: -0.14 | 106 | 105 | 106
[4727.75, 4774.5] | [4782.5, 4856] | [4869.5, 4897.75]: -2.20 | 105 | 101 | 103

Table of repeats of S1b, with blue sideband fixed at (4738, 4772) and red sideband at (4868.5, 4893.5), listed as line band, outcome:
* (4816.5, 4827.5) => -0.051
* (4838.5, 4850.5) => -0.042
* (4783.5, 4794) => -0.021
